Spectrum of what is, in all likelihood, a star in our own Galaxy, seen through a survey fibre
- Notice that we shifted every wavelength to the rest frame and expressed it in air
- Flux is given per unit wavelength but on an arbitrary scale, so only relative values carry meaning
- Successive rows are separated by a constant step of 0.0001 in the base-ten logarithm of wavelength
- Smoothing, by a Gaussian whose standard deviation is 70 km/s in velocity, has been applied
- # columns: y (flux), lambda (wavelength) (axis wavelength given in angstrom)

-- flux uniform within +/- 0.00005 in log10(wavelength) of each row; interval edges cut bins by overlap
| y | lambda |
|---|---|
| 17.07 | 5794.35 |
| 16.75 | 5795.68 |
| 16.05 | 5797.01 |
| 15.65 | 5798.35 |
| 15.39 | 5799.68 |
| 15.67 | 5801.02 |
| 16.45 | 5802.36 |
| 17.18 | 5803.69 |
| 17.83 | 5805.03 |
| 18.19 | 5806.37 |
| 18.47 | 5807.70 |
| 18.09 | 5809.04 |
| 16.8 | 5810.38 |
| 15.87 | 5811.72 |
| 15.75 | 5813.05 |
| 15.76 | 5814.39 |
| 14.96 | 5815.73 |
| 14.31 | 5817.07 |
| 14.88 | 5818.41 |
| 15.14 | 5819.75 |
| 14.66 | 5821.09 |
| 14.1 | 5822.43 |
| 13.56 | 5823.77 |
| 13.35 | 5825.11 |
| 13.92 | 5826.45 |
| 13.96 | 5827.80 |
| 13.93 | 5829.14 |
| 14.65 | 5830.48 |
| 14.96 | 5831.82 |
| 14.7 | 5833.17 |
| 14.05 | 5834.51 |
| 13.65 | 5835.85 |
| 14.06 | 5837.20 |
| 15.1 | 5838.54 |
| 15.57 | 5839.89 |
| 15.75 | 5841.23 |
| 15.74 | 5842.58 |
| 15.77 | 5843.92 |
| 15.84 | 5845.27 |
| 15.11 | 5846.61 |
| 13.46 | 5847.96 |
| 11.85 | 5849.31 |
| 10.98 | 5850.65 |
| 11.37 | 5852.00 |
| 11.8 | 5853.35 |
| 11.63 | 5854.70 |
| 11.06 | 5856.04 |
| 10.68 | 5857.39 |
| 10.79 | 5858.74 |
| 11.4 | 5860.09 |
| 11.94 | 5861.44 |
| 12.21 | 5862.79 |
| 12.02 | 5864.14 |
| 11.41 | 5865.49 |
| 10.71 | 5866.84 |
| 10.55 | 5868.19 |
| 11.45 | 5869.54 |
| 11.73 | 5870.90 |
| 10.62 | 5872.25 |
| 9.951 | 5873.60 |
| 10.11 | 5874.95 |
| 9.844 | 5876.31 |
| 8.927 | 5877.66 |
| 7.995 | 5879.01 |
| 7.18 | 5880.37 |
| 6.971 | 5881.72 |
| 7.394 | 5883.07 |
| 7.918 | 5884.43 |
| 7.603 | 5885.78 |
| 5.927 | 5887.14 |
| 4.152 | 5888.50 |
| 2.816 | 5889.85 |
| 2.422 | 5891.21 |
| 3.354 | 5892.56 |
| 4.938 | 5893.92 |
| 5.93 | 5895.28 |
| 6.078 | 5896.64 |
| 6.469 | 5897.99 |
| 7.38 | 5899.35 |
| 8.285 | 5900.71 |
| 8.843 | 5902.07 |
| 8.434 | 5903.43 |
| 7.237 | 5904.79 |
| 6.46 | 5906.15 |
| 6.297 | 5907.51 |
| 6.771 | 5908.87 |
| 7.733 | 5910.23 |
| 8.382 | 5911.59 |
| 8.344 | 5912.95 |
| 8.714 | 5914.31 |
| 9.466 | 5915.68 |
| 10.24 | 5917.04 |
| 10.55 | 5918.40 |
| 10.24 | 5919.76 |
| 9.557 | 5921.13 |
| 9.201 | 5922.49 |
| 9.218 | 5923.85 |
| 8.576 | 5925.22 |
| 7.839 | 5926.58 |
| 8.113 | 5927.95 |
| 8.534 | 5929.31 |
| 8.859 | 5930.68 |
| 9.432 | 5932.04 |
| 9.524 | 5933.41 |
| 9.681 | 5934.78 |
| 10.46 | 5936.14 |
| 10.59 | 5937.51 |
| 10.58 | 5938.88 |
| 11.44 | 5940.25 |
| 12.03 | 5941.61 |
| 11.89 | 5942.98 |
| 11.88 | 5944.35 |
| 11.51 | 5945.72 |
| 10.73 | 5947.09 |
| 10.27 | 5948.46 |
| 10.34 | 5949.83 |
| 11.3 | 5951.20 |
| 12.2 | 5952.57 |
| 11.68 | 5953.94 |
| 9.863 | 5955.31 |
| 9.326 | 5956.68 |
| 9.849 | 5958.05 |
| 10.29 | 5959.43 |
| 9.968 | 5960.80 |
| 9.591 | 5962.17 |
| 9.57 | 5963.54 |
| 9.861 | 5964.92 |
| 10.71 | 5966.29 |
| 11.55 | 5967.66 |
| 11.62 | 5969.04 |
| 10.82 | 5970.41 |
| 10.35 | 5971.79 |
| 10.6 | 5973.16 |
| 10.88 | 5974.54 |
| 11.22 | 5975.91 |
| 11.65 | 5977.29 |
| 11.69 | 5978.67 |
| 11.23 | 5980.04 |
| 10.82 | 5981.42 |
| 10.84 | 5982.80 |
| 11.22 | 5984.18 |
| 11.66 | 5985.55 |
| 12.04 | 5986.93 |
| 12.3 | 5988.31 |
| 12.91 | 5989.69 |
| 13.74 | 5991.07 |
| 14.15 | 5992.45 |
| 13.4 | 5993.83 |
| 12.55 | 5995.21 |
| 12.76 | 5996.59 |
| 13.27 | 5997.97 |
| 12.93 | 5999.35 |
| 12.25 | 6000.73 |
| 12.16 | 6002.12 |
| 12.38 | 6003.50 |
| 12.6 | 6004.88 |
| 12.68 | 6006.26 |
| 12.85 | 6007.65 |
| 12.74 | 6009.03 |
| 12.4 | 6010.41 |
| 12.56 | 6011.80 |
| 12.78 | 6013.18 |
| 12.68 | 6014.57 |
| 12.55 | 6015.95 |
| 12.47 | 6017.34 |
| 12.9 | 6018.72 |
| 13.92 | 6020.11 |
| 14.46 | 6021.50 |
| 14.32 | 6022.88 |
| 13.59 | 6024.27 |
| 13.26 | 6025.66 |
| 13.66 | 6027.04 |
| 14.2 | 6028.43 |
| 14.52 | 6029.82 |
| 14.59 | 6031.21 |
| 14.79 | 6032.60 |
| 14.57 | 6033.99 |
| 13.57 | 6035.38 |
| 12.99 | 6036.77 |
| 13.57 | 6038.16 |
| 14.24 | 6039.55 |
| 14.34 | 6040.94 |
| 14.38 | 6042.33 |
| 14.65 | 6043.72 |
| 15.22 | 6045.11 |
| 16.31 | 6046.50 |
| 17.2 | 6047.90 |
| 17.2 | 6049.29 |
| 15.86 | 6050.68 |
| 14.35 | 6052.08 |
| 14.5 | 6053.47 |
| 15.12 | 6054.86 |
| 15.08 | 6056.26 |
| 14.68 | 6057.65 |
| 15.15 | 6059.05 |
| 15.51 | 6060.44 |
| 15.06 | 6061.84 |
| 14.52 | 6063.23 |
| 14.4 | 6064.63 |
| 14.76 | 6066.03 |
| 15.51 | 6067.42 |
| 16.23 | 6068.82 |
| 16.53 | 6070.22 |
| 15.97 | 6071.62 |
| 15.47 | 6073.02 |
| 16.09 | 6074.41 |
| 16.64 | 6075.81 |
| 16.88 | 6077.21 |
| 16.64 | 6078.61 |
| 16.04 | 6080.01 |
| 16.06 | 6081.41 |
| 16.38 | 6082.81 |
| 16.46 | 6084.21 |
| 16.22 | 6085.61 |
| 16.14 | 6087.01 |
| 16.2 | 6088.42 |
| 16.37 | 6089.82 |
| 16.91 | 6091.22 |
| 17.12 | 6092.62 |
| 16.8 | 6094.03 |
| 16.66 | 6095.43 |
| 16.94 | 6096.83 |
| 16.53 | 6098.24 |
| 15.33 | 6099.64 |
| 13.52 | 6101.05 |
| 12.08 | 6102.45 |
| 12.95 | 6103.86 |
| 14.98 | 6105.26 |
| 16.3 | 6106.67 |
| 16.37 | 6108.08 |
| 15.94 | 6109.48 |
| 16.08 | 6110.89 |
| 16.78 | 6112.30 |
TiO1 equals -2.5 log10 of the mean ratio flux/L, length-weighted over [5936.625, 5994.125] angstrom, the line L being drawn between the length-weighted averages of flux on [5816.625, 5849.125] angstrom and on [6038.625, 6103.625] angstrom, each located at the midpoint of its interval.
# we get 0.33 mag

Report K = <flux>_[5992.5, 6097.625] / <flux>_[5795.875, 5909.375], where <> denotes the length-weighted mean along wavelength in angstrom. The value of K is 1.25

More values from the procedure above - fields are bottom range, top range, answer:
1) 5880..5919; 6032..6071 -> 2.15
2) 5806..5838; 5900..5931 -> 0.57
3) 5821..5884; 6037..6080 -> 1.25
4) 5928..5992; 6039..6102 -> 1.45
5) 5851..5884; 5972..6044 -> 1.24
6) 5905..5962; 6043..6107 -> 1.62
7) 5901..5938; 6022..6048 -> 1.64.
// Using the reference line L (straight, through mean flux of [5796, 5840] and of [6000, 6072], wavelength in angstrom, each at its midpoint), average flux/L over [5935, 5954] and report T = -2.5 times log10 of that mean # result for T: 0.30 mag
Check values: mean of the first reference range 15.4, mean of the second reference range 14.2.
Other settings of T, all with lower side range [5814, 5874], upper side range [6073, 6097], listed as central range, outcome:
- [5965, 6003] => 0.262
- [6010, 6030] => 0.170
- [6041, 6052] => 0.020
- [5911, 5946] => 0.417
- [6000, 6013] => 0.225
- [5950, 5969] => 0.373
